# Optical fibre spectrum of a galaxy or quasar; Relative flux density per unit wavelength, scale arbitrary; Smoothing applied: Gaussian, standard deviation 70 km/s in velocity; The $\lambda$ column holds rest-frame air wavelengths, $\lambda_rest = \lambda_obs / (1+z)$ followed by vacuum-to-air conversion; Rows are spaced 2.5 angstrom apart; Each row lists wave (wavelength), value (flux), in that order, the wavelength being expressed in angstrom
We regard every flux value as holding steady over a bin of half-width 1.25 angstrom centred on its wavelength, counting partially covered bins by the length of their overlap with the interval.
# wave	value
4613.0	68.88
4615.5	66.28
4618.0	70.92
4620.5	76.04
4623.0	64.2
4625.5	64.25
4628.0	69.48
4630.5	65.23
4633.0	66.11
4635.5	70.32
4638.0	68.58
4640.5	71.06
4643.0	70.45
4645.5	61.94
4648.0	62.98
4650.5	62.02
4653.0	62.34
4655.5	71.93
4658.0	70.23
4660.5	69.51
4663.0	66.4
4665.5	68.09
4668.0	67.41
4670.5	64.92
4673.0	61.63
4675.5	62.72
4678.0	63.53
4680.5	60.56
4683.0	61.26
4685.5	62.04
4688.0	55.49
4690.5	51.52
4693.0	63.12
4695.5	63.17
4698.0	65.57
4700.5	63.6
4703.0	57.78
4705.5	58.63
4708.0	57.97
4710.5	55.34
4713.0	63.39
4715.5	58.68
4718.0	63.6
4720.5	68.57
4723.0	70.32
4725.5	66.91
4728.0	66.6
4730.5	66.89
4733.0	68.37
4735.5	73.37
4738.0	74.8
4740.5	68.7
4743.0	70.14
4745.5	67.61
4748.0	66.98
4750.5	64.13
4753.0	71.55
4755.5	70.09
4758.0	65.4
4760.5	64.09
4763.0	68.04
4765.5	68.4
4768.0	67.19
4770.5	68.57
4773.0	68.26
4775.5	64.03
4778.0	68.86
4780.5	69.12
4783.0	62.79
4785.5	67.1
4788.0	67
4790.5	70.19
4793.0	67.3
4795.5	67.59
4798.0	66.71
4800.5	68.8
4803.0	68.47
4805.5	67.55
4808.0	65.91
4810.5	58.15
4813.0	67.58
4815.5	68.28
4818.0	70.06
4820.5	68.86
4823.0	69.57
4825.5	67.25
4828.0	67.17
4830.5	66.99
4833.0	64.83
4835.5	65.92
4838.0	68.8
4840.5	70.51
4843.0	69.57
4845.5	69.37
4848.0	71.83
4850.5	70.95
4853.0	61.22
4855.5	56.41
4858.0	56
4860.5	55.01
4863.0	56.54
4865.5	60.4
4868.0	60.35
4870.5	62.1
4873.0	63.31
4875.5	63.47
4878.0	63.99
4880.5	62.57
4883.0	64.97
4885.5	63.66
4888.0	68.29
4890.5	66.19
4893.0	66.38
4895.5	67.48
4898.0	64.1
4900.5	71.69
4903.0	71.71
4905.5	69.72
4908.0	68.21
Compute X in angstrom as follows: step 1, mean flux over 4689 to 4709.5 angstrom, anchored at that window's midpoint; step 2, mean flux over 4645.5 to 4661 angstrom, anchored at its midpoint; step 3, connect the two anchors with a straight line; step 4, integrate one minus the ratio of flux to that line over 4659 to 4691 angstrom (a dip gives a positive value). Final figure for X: 0.11 angstrom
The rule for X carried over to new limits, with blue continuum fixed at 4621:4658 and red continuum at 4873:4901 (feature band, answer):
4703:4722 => 1.60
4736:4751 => -0.67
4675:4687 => 0.85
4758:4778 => -0.26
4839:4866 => 0.85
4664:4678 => 0.38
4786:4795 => -0.28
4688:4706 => 1.70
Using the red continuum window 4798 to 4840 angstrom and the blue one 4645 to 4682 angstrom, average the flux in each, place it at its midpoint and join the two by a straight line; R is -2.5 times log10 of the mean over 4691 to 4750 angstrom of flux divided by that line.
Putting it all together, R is 0.01 mag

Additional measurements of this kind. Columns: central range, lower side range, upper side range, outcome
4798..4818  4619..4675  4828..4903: -0.02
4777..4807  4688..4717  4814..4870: -0.07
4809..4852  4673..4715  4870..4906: -0.06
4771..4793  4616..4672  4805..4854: 0.00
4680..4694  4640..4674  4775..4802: 0.14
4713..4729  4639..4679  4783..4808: 0.02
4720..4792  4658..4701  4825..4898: -0.07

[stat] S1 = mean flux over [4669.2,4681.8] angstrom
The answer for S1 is 62.7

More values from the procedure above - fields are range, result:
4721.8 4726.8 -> 68.6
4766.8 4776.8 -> 67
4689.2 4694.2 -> 57.2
